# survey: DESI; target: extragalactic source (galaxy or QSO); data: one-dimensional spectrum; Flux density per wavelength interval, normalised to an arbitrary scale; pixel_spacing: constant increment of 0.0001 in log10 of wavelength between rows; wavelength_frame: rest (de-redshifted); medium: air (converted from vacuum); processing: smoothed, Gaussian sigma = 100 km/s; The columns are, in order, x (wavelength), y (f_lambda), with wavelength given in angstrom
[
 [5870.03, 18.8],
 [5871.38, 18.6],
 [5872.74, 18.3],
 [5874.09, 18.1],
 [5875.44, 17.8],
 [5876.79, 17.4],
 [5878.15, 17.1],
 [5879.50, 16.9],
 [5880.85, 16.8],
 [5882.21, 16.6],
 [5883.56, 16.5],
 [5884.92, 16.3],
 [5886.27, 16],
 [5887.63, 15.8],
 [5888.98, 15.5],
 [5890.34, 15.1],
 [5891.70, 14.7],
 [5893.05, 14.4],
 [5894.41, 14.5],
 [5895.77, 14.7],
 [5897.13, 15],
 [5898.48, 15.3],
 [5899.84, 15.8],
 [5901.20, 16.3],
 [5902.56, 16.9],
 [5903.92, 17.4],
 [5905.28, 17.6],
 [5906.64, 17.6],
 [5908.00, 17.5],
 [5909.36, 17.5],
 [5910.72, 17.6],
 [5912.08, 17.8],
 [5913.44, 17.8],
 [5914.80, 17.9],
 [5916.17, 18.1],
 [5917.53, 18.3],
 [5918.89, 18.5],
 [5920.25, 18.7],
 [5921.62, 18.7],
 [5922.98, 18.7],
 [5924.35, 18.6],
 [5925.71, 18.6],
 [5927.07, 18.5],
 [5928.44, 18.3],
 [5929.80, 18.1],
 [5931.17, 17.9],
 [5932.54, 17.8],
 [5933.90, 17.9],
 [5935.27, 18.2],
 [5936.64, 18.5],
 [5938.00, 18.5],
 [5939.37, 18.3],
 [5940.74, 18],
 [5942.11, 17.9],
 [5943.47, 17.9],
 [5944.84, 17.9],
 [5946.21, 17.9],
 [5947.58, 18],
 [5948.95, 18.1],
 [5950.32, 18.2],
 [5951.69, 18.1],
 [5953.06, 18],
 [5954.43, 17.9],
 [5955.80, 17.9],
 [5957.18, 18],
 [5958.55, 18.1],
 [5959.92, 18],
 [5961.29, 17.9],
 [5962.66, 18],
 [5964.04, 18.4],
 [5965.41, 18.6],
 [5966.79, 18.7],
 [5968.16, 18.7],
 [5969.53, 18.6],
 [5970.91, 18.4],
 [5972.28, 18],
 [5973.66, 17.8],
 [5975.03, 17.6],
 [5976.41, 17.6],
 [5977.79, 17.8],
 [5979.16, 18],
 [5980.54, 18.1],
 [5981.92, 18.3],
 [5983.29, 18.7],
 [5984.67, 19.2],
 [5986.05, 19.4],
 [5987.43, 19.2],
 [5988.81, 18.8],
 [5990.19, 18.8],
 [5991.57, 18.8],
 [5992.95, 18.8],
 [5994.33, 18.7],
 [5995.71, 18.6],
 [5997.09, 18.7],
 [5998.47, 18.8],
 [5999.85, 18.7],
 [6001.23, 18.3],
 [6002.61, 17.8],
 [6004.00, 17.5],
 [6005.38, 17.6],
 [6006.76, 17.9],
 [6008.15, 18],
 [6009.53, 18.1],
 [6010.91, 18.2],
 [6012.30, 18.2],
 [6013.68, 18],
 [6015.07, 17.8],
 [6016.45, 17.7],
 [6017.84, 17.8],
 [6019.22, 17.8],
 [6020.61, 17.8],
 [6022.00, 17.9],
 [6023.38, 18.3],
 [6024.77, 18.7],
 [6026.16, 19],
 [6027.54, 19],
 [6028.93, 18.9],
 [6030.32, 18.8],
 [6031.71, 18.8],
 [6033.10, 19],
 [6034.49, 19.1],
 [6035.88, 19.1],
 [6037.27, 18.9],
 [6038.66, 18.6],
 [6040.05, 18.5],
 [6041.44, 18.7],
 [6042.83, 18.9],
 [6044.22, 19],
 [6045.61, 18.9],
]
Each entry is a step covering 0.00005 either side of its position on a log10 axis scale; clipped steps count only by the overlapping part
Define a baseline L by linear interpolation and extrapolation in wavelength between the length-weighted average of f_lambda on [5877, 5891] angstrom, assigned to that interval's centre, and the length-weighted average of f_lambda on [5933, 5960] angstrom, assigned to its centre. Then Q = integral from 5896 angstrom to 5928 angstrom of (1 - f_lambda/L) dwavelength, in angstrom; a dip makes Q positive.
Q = -0.9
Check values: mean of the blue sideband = 16.3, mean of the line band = 17.6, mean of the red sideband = 18.1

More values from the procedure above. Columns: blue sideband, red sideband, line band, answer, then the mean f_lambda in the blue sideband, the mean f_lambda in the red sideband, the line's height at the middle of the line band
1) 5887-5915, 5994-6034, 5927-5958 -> -1.9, 16.3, 18.3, 17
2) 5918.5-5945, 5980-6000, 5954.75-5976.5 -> 0.5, 18.3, 18.8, 18.6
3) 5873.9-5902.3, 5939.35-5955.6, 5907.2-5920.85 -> -0.9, 16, 18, 16.9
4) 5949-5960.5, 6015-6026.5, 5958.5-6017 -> -0.8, 18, 18.1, 18.1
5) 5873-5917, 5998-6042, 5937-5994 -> -2.2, 16.6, 18.4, 17.6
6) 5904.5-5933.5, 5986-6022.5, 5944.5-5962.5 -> 0.2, 18.1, 18.3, 18.2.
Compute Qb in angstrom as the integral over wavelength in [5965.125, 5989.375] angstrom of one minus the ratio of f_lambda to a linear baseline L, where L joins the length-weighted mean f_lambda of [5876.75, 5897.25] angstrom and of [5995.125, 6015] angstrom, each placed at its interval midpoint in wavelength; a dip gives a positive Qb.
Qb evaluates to -1.1 angstrom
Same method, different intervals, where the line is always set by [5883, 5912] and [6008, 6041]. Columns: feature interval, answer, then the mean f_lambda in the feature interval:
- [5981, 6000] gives -1.07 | 18.8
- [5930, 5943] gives -0.98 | 18.1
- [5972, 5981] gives -0.14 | 17.8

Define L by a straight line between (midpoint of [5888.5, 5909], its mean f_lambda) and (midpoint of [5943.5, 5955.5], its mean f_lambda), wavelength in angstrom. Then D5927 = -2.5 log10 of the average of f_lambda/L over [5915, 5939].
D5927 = -0.08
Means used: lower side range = 15.9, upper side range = 18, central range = 18.3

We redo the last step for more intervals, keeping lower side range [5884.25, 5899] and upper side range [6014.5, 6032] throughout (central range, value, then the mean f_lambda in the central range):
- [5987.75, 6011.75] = -0.036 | 18.4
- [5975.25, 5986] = -0.058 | 18.3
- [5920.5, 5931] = -0.155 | 18.5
